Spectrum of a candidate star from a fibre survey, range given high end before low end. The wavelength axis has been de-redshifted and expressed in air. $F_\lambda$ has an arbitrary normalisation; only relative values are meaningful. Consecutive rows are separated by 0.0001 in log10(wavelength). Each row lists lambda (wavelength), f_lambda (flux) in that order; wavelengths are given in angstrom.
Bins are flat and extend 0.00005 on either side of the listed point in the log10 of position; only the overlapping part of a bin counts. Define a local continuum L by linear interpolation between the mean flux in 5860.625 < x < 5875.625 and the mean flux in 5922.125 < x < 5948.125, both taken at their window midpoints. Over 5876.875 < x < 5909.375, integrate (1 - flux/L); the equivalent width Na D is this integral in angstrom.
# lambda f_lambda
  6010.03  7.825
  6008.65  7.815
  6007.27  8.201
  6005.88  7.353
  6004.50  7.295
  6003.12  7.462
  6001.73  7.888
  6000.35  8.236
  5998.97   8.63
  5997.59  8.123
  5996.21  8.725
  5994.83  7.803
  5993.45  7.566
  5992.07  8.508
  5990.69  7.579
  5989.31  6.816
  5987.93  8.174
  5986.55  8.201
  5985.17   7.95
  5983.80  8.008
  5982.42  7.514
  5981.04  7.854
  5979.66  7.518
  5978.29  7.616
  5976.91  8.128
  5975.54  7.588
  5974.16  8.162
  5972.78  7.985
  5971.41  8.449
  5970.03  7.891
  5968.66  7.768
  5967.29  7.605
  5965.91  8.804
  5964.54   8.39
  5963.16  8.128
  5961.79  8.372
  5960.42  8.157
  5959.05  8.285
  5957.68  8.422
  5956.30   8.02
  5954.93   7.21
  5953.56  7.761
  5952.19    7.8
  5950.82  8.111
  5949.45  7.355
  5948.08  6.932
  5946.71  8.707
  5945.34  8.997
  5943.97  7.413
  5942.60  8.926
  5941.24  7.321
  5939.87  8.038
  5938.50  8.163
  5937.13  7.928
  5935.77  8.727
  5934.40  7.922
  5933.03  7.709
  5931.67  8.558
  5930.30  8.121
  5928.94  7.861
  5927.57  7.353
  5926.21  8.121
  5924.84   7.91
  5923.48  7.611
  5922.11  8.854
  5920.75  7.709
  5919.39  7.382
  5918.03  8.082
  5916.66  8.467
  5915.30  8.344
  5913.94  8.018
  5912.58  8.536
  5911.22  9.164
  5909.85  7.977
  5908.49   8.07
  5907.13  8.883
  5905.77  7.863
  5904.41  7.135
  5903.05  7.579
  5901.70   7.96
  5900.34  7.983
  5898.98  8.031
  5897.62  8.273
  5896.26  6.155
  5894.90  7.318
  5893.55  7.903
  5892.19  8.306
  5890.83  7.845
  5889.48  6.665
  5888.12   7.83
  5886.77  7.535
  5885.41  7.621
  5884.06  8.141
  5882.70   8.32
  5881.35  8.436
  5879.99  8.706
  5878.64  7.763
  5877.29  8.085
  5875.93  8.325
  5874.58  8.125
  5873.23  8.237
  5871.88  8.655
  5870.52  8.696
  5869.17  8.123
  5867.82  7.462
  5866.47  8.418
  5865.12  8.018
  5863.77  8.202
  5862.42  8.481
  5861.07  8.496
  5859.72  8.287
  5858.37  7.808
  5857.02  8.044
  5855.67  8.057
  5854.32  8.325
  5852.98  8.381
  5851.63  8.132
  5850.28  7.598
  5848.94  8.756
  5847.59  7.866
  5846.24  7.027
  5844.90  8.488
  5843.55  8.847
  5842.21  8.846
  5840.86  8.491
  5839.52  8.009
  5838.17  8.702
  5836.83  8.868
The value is 1.35 angstrom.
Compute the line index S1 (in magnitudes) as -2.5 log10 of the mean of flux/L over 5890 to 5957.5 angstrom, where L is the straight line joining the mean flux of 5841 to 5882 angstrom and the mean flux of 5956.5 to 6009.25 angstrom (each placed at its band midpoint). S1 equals 0.02 mag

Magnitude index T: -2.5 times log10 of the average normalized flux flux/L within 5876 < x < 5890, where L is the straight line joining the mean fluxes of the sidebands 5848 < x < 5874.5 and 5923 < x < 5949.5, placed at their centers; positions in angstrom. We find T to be 0.029 mag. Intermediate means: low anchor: 8.21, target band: 7.94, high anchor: 8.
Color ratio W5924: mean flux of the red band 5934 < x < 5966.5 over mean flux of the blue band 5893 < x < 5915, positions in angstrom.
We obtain 1.02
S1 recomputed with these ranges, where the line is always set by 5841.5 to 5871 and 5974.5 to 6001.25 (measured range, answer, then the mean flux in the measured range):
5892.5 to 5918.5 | 0.01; 7.99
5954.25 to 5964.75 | -0.02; 8.11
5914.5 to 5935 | 0.01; 8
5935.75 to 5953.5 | 0.00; 8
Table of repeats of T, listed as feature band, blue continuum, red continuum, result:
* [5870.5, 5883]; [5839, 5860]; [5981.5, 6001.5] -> -0.02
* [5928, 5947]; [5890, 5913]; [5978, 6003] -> -0.03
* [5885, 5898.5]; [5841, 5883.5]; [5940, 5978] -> 0.09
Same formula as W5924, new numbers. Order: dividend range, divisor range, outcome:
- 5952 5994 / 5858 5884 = 0.96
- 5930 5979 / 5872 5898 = 1.02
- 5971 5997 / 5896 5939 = 0.98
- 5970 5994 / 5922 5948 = 0.97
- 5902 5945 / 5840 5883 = 0.98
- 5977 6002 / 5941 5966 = 0.99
